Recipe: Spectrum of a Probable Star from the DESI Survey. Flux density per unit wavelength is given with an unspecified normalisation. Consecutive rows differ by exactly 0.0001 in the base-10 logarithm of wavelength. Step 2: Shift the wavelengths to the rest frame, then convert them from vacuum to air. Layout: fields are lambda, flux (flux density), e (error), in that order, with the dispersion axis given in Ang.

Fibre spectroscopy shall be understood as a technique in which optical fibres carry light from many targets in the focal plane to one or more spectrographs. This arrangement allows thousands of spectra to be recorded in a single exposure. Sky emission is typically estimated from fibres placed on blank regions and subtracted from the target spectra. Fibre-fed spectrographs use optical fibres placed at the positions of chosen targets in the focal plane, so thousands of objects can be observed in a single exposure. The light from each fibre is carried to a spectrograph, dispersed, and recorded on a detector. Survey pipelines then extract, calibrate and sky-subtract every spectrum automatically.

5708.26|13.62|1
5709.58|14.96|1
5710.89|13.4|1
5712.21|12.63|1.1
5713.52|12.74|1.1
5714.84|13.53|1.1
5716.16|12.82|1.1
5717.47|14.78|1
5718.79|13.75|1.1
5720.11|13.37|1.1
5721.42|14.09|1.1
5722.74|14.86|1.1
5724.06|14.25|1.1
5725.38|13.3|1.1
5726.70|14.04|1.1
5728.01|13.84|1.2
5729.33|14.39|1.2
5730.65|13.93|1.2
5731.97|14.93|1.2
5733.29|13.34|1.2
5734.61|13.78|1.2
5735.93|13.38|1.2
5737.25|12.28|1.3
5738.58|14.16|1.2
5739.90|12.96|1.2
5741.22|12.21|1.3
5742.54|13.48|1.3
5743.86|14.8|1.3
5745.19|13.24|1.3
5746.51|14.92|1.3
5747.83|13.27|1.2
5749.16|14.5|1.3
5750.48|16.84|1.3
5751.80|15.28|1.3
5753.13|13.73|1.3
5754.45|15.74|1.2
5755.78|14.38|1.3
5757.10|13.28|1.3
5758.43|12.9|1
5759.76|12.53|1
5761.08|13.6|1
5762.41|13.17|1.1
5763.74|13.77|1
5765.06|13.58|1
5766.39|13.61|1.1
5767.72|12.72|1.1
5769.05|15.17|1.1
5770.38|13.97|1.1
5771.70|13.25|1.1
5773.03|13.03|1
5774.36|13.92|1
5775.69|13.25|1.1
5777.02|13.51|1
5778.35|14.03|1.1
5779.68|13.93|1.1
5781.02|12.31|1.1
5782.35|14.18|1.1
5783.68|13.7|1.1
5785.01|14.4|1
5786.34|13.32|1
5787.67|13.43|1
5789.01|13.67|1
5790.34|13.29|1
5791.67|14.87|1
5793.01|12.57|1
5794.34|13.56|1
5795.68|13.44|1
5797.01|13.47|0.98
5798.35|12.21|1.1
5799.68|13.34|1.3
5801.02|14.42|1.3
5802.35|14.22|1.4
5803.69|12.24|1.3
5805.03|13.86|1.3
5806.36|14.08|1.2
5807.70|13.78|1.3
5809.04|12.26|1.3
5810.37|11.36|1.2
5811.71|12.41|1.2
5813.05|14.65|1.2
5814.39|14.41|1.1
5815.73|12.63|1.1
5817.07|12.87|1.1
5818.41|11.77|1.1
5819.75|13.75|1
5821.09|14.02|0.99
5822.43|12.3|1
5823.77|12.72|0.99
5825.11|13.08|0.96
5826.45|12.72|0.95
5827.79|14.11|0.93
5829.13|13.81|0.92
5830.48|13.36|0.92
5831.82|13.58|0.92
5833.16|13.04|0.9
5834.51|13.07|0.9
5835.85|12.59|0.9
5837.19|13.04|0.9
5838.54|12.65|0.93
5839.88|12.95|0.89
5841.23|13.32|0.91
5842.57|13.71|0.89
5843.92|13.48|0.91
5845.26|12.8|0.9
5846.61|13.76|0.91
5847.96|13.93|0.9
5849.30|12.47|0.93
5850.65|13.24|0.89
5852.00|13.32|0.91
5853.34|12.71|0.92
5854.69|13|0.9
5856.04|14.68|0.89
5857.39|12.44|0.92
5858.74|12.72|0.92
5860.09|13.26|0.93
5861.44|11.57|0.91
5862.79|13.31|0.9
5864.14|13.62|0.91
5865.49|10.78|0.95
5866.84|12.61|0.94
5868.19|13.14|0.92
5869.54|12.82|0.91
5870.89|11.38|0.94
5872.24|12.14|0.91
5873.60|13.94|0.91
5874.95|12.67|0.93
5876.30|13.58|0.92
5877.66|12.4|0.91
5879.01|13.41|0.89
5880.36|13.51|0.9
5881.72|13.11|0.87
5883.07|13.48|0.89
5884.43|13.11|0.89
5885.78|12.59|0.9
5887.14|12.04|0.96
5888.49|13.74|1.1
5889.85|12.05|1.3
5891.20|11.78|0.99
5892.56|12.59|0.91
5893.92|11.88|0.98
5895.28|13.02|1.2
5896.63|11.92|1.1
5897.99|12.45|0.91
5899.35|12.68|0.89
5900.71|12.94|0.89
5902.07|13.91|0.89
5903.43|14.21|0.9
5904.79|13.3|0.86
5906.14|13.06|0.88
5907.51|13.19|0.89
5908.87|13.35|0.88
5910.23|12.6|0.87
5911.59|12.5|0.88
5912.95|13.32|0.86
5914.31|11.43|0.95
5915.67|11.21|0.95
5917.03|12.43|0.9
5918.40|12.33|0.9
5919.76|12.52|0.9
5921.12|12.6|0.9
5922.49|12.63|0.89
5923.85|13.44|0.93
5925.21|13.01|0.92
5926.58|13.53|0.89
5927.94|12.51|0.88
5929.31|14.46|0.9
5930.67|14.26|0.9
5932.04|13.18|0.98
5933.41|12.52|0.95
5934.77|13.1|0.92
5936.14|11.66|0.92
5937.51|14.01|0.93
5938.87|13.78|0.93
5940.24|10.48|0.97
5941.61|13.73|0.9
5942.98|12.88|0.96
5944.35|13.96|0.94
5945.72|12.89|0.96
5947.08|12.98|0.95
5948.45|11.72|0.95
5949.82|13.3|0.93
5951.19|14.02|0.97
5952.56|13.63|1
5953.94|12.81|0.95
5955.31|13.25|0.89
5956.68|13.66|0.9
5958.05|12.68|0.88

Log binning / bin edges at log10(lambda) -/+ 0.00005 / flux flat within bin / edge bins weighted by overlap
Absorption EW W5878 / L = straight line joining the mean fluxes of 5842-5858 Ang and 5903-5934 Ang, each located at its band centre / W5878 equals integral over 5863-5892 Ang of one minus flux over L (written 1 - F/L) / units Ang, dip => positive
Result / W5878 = 0.8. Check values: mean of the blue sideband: 13.3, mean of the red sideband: 12.9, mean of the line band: 12.8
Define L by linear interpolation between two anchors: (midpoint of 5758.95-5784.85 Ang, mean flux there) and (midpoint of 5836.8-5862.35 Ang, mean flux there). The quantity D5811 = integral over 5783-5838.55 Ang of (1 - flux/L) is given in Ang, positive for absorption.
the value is 0.1 Ang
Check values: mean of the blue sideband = 13.6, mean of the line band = 13.3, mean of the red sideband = 13.1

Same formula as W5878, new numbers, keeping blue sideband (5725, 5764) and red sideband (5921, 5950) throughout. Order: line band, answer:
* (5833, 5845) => 0.3 Ang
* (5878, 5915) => 1.0 Ang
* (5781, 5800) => 0.2 Ang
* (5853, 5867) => 0.6 Ang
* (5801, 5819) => 0.5 Ang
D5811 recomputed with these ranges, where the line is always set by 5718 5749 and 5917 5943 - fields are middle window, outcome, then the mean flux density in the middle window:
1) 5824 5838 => 0.2 Ang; 13.2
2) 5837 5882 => 0.9 Ang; 13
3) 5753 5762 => 0.0 Ang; 13.7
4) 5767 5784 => 0.0 Ang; 13.6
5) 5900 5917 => 0.2 Ang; 12.9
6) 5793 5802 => 0.1 Ang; 13.4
